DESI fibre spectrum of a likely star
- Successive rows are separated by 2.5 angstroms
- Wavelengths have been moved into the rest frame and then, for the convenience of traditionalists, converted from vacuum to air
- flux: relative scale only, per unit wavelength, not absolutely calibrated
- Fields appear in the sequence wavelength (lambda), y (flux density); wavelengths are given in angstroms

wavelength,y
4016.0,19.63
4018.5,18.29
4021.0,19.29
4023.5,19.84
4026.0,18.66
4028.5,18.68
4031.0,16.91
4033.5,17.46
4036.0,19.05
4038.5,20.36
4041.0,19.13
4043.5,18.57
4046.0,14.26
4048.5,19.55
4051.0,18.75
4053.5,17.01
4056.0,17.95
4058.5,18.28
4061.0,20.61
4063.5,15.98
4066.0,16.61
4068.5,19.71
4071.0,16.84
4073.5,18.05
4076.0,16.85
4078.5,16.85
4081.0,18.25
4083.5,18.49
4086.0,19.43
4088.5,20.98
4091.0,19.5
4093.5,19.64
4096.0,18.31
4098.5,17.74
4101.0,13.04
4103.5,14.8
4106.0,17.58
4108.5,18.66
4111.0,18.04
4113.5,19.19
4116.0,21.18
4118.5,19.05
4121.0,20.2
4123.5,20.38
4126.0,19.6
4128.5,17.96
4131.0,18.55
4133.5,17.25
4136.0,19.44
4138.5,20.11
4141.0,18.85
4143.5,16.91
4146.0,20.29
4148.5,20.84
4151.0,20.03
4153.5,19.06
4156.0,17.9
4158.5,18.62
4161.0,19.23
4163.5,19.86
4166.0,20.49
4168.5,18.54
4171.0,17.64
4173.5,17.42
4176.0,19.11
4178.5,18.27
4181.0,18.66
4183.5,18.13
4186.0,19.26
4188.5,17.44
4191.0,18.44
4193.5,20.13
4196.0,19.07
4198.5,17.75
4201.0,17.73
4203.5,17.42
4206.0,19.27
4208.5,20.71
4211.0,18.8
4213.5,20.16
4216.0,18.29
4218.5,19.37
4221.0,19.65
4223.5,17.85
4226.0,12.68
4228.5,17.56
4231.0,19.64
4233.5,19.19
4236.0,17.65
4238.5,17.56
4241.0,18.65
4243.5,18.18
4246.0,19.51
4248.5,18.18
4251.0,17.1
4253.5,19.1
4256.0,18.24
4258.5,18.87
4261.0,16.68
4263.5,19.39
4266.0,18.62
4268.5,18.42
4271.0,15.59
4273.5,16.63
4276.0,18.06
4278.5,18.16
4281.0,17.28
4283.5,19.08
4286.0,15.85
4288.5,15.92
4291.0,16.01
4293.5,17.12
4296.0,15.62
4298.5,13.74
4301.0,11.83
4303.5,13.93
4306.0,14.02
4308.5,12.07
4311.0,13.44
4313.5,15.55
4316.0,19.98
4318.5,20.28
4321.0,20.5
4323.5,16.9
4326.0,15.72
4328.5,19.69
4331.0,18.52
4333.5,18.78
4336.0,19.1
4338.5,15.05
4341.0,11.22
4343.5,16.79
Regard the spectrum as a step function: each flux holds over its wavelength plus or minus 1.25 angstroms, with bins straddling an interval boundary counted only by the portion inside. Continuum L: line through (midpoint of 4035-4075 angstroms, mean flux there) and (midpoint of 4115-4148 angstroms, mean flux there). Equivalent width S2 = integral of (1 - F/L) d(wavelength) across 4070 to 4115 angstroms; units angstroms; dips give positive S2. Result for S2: 1.8 angstroms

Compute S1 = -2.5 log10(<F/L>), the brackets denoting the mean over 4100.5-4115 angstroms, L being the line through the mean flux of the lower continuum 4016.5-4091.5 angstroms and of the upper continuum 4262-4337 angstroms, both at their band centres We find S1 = 0.05 mag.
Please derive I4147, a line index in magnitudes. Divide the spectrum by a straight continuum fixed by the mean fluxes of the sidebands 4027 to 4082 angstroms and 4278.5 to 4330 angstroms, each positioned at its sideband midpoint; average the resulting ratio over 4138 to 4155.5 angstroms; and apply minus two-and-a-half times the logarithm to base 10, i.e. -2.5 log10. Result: -0.12 mag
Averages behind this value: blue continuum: 18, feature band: 19.3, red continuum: 16.3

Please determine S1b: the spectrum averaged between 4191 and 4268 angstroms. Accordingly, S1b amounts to 18.4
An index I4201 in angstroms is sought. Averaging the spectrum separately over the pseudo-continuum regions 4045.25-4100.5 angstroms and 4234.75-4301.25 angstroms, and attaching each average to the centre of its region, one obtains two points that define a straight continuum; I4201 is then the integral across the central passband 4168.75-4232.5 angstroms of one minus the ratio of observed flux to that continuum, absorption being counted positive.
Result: -2.8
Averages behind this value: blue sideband 18.1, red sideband 17.4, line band 18.4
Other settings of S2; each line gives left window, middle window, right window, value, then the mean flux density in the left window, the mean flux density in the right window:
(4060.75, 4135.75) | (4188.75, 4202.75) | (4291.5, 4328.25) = -1.1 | 18.3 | 15.9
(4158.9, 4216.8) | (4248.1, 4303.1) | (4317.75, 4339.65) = 4.3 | 18.8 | 18.3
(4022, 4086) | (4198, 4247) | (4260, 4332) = -3.6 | 18.1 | 16.7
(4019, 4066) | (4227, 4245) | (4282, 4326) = -1.8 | 18.3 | 16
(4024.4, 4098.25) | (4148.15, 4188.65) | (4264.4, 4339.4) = -2.9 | 18.3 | 16.7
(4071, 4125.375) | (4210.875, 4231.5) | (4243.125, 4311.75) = -1.1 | 18.4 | 16.7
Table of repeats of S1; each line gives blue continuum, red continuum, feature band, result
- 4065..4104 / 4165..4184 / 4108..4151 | -0.06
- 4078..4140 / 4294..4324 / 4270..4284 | -0.08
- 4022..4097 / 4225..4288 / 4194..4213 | -0.05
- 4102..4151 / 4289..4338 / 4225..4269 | -0.05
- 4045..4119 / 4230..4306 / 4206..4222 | -0.12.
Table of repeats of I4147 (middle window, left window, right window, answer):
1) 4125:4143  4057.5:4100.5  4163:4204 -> -0.02 mag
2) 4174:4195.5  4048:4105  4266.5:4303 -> -0.09 mag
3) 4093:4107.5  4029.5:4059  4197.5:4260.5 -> 0.09 mag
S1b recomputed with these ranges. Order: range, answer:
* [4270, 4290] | 17.1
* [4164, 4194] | 18.6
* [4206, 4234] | 18.6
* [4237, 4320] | 16.9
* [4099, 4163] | 18.7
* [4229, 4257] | 18.4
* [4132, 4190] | 18.8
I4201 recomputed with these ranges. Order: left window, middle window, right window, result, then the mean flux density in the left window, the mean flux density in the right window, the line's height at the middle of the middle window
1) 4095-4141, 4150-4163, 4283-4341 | -0.7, 18.4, 16.3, 18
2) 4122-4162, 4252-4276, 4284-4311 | -3.6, 19.1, 14.7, 15.6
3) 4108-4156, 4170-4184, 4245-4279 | 0.4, 19.2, 18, 18.8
